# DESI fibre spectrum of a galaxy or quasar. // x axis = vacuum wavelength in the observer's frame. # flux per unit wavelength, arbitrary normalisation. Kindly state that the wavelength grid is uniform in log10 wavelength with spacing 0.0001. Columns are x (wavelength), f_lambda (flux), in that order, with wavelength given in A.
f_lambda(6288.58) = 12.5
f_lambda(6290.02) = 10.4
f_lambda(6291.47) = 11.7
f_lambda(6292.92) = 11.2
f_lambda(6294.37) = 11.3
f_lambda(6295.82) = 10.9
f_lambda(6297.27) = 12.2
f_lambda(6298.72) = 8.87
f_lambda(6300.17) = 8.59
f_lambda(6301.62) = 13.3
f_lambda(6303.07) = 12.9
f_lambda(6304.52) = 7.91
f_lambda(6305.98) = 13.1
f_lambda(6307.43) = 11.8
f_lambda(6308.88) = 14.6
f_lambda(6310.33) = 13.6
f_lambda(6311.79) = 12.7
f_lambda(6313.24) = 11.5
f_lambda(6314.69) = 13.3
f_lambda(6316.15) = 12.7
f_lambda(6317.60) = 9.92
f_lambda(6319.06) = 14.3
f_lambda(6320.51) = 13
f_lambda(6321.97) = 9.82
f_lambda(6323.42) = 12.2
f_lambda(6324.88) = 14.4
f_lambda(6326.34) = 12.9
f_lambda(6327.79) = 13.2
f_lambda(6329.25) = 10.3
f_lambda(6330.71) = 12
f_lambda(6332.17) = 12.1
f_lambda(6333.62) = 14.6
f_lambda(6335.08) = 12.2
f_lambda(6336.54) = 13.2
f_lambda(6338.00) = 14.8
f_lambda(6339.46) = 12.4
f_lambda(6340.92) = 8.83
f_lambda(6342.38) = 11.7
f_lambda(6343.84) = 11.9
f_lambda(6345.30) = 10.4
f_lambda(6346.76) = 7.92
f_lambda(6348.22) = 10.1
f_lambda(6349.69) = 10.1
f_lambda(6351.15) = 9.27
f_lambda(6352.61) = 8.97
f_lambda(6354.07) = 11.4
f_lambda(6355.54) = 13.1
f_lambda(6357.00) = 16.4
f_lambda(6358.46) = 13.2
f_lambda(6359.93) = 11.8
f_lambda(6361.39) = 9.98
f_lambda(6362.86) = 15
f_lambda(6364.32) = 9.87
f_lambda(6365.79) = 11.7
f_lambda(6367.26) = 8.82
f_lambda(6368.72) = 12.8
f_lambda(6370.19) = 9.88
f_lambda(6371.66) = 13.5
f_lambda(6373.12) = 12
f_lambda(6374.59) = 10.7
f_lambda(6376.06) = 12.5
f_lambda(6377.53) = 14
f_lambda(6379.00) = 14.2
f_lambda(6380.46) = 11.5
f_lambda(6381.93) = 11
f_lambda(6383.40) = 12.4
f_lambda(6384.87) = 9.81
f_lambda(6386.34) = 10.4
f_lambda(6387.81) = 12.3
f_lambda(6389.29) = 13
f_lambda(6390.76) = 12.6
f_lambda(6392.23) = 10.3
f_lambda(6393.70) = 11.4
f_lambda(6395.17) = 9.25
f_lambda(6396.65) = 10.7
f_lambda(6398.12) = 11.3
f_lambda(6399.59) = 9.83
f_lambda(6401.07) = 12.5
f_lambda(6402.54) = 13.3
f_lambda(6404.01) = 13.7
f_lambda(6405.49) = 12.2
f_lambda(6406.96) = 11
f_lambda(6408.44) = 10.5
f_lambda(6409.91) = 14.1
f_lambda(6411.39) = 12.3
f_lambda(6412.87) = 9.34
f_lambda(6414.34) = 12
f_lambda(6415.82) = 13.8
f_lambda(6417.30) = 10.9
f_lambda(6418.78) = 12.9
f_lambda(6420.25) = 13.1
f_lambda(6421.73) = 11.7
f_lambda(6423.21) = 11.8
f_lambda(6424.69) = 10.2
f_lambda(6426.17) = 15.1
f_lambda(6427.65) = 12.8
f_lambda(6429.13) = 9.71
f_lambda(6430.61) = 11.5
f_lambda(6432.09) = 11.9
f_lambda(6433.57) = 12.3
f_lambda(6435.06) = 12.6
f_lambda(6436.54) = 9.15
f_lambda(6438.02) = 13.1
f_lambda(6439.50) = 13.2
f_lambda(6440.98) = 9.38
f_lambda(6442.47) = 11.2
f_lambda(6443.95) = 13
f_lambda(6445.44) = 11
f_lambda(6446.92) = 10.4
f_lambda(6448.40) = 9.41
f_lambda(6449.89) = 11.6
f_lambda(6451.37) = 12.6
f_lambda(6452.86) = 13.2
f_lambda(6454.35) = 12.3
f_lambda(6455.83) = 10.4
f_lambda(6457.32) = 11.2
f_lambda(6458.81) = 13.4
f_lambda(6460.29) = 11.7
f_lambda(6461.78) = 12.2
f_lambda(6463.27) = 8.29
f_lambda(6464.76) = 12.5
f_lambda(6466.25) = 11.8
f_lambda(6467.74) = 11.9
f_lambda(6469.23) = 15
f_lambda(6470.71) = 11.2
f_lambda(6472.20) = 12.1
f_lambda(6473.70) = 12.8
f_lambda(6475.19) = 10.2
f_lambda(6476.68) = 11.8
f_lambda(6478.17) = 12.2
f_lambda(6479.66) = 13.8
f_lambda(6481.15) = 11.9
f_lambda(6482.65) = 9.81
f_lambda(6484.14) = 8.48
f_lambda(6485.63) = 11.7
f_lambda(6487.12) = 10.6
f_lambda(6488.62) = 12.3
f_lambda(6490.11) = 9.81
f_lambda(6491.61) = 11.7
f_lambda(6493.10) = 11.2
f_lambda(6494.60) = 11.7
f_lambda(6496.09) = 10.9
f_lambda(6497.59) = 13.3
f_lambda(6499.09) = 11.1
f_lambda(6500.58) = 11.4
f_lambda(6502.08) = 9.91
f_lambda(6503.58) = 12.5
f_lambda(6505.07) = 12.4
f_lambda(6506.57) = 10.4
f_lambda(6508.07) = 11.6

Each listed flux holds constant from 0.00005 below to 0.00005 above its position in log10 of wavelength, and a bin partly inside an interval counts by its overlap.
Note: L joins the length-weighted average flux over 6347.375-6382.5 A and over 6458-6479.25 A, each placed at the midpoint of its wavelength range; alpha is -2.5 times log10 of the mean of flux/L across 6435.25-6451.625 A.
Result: 0.058 mag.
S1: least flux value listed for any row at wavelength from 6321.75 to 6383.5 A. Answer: 7.92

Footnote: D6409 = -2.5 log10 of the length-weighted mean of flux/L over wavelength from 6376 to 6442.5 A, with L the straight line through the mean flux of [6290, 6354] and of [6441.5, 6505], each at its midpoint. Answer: -0.02 mag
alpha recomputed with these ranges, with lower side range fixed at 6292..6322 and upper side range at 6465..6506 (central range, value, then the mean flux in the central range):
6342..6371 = 0.05 mag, 11.2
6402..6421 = -0.05 mag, 12.2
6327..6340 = -0.09 mag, 12.8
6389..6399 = 0.06 mag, 11.1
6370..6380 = -0.07 mag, 12.5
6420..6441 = -0.02 mag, 11.9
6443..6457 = 0.01 mag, 11.5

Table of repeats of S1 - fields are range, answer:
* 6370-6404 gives 9.25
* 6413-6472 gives 8.29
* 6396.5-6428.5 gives 9.34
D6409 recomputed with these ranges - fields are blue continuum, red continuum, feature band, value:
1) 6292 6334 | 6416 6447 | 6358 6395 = 0.02 mag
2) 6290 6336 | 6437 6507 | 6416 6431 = -0.03 mag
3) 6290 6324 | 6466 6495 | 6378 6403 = 0.02 mag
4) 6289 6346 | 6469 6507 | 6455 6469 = 0.00 mag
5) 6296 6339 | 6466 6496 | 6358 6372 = 0.05 mag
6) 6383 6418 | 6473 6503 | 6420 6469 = -0.02 mag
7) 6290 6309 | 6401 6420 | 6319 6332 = -0.08 mag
